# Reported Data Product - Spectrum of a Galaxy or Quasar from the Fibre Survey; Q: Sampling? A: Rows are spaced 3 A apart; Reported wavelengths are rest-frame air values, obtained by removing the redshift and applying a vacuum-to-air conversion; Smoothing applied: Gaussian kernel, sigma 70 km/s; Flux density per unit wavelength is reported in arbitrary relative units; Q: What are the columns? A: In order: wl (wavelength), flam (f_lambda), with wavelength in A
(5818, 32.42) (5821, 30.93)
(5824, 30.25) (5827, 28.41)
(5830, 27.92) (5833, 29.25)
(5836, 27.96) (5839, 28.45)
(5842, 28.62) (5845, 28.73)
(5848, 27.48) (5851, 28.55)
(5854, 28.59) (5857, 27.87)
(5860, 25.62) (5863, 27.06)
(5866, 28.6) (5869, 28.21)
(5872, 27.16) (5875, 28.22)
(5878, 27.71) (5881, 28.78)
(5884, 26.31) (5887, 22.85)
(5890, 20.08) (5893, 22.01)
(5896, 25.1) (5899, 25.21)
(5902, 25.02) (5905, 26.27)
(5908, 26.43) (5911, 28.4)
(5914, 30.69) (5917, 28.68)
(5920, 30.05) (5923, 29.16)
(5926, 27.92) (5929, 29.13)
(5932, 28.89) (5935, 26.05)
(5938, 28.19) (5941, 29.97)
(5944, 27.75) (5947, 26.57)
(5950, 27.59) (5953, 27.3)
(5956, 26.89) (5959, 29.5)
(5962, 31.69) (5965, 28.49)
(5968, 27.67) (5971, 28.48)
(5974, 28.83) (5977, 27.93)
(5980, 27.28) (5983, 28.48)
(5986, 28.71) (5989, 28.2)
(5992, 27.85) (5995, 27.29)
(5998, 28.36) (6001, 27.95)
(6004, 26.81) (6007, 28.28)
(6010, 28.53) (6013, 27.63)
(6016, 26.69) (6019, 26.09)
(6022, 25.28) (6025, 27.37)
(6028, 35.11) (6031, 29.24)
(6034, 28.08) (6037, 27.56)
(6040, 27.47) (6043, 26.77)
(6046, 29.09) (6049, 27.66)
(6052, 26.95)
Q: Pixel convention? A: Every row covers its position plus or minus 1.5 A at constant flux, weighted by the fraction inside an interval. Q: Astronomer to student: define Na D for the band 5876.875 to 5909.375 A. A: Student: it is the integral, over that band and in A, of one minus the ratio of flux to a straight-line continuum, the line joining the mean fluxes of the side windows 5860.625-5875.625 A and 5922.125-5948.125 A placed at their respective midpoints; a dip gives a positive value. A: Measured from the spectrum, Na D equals 3.3 A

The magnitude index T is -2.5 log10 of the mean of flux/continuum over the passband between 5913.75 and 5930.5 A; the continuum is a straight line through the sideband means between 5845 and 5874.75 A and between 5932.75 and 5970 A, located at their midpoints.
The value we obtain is -0.04 mag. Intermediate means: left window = 27.8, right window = 28.2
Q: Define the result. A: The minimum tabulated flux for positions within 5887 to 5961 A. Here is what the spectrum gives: 20.08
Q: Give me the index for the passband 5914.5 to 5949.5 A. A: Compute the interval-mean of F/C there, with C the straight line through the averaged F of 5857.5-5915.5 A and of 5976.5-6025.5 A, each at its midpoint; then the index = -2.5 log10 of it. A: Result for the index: -0.06 mag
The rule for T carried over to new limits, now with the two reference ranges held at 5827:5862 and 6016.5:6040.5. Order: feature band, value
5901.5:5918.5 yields 0.016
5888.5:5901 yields 0.210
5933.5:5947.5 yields 0.015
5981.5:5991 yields -0.009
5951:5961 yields 0.004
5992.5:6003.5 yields 0.017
